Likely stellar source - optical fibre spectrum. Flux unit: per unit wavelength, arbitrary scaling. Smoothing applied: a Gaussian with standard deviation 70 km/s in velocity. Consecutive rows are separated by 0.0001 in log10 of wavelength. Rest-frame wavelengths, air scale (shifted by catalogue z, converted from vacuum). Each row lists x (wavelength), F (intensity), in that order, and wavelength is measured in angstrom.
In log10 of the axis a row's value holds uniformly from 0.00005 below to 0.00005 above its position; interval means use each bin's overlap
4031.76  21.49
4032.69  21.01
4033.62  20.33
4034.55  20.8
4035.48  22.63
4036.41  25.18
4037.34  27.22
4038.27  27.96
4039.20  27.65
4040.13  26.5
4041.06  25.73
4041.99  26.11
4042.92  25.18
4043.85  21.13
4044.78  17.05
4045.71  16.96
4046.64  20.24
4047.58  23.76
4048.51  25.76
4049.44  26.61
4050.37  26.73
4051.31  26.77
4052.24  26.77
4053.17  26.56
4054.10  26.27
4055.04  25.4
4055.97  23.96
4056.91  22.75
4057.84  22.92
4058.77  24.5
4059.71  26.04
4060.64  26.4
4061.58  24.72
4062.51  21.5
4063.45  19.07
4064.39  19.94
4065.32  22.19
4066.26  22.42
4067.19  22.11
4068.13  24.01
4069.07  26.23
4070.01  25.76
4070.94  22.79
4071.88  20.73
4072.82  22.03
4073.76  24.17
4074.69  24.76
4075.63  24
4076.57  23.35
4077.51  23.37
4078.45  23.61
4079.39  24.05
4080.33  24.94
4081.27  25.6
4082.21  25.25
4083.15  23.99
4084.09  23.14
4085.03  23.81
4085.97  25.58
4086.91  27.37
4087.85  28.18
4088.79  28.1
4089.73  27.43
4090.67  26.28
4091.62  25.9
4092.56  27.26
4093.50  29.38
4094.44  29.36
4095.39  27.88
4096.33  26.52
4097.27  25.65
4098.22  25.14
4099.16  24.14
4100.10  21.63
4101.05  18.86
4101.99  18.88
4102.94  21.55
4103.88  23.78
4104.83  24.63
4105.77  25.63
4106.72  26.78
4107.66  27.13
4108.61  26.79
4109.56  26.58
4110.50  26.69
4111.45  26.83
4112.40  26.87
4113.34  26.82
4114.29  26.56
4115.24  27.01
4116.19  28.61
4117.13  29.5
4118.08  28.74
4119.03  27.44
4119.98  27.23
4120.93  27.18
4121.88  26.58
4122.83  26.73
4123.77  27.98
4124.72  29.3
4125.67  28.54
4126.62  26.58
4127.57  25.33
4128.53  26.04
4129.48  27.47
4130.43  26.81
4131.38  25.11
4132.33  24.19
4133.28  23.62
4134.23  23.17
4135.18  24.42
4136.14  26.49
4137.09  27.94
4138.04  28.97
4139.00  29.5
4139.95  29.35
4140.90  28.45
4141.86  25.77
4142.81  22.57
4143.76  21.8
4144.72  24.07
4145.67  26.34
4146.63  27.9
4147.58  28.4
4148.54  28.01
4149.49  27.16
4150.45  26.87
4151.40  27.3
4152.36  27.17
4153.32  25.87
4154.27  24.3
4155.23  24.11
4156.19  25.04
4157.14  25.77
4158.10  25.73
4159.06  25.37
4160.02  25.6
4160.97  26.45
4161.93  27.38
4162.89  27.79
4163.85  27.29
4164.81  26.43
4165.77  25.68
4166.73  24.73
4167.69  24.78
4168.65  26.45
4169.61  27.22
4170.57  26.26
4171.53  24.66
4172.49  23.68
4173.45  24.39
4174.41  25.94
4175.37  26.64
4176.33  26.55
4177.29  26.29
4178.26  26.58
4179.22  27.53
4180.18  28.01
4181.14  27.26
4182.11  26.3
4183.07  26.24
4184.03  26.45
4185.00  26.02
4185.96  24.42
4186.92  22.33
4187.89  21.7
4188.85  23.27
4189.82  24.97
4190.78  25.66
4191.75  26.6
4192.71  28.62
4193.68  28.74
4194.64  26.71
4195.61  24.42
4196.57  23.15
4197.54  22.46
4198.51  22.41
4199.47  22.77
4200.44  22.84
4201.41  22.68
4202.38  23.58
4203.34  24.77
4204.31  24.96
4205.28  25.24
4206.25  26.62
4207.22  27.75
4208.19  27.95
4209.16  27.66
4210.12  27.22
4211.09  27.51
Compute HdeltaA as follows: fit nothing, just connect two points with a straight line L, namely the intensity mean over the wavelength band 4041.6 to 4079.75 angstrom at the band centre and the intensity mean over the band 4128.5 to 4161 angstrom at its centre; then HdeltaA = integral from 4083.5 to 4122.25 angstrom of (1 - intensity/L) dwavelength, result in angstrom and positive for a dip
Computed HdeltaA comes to -1.9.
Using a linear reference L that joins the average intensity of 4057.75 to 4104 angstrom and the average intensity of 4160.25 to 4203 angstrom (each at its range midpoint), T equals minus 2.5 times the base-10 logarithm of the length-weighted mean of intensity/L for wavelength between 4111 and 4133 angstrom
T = -0.095 mag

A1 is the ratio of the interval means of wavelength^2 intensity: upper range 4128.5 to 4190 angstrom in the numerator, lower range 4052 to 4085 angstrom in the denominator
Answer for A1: 1.14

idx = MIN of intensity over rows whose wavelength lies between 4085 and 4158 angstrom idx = 18.86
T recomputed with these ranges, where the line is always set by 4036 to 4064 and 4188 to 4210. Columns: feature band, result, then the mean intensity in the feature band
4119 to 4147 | -0.07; 26.4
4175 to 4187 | -0.05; 26.3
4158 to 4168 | -0.05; 26.1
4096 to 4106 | 0.07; 23.2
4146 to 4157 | -0.07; 26.5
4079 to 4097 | -0.07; 26.3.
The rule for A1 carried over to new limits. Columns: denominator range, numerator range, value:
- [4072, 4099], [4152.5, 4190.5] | 1.05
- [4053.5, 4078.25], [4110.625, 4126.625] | 1.20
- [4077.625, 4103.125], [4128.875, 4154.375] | 1.07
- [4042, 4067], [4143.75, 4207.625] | 1.15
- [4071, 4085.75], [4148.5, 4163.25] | 1.14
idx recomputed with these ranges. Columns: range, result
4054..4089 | 19.07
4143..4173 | 21.8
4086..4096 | 25.9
